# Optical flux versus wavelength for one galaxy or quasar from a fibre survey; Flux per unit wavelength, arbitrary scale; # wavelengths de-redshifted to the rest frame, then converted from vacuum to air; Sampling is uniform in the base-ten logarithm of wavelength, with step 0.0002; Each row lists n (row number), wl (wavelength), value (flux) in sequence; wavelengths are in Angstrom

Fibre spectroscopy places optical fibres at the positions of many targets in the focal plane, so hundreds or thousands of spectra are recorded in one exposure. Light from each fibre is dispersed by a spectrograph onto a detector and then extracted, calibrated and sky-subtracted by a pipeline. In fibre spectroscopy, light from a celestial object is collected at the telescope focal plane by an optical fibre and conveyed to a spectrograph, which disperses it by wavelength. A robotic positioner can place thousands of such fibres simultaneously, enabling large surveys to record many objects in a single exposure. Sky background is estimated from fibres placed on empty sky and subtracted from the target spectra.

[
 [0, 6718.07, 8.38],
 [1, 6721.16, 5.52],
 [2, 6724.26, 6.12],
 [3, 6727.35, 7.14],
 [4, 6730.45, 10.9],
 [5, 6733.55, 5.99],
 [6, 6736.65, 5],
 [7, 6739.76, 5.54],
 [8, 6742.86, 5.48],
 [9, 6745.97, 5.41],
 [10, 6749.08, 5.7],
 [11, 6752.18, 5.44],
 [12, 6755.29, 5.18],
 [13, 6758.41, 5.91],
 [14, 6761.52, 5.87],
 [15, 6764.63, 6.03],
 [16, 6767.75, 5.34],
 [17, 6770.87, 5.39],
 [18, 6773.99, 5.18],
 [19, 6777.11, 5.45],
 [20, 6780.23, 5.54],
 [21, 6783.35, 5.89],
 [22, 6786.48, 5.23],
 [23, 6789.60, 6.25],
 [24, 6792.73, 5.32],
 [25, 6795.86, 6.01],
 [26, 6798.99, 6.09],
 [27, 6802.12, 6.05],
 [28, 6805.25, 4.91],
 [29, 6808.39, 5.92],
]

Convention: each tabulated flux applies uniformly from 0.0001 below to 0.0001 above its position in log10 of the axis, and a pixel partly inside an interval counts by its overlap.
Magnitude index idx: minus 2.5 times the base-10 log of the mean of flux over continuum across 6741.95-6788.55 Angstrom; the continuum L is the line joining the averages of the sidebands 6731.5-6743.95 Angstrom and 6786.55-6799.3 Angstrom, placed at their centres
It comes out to 0.04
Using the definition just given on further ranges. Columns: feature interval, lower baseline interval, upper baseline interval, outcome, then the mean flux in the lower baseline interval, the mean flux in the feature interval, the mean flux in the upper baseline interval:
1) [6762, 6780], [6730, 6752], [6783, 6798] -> 0.065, 6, 5.51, 5.74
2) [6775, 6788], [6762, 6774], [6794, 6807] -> 0.025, 5.56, 5.51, 5.76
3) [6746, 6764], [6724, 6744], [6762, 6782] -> 0.073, 6.65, 5.63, 5.51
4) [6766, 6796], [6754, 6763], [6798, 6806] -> 0.031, 5.66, 5.54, 5.74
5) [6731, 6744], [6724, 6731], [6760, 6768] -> 0.248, 8.01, 5.92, 5.81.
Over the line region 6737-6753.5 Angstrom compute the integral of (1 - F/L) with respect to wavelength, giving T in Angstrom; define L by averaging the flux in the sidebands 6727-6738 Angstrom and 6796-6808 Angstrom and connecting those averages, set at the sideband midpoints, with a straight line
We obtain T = 3.6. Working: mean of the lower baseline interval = 7.31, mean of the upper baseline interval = 5.75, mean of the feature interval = 5.48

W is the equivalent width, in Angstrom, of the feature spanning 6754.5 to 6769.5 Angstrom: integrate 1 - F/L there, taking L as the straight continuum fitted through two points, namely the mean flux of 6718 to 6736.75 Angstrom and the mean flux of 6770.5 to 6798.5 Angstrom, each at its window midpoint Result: 1.2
